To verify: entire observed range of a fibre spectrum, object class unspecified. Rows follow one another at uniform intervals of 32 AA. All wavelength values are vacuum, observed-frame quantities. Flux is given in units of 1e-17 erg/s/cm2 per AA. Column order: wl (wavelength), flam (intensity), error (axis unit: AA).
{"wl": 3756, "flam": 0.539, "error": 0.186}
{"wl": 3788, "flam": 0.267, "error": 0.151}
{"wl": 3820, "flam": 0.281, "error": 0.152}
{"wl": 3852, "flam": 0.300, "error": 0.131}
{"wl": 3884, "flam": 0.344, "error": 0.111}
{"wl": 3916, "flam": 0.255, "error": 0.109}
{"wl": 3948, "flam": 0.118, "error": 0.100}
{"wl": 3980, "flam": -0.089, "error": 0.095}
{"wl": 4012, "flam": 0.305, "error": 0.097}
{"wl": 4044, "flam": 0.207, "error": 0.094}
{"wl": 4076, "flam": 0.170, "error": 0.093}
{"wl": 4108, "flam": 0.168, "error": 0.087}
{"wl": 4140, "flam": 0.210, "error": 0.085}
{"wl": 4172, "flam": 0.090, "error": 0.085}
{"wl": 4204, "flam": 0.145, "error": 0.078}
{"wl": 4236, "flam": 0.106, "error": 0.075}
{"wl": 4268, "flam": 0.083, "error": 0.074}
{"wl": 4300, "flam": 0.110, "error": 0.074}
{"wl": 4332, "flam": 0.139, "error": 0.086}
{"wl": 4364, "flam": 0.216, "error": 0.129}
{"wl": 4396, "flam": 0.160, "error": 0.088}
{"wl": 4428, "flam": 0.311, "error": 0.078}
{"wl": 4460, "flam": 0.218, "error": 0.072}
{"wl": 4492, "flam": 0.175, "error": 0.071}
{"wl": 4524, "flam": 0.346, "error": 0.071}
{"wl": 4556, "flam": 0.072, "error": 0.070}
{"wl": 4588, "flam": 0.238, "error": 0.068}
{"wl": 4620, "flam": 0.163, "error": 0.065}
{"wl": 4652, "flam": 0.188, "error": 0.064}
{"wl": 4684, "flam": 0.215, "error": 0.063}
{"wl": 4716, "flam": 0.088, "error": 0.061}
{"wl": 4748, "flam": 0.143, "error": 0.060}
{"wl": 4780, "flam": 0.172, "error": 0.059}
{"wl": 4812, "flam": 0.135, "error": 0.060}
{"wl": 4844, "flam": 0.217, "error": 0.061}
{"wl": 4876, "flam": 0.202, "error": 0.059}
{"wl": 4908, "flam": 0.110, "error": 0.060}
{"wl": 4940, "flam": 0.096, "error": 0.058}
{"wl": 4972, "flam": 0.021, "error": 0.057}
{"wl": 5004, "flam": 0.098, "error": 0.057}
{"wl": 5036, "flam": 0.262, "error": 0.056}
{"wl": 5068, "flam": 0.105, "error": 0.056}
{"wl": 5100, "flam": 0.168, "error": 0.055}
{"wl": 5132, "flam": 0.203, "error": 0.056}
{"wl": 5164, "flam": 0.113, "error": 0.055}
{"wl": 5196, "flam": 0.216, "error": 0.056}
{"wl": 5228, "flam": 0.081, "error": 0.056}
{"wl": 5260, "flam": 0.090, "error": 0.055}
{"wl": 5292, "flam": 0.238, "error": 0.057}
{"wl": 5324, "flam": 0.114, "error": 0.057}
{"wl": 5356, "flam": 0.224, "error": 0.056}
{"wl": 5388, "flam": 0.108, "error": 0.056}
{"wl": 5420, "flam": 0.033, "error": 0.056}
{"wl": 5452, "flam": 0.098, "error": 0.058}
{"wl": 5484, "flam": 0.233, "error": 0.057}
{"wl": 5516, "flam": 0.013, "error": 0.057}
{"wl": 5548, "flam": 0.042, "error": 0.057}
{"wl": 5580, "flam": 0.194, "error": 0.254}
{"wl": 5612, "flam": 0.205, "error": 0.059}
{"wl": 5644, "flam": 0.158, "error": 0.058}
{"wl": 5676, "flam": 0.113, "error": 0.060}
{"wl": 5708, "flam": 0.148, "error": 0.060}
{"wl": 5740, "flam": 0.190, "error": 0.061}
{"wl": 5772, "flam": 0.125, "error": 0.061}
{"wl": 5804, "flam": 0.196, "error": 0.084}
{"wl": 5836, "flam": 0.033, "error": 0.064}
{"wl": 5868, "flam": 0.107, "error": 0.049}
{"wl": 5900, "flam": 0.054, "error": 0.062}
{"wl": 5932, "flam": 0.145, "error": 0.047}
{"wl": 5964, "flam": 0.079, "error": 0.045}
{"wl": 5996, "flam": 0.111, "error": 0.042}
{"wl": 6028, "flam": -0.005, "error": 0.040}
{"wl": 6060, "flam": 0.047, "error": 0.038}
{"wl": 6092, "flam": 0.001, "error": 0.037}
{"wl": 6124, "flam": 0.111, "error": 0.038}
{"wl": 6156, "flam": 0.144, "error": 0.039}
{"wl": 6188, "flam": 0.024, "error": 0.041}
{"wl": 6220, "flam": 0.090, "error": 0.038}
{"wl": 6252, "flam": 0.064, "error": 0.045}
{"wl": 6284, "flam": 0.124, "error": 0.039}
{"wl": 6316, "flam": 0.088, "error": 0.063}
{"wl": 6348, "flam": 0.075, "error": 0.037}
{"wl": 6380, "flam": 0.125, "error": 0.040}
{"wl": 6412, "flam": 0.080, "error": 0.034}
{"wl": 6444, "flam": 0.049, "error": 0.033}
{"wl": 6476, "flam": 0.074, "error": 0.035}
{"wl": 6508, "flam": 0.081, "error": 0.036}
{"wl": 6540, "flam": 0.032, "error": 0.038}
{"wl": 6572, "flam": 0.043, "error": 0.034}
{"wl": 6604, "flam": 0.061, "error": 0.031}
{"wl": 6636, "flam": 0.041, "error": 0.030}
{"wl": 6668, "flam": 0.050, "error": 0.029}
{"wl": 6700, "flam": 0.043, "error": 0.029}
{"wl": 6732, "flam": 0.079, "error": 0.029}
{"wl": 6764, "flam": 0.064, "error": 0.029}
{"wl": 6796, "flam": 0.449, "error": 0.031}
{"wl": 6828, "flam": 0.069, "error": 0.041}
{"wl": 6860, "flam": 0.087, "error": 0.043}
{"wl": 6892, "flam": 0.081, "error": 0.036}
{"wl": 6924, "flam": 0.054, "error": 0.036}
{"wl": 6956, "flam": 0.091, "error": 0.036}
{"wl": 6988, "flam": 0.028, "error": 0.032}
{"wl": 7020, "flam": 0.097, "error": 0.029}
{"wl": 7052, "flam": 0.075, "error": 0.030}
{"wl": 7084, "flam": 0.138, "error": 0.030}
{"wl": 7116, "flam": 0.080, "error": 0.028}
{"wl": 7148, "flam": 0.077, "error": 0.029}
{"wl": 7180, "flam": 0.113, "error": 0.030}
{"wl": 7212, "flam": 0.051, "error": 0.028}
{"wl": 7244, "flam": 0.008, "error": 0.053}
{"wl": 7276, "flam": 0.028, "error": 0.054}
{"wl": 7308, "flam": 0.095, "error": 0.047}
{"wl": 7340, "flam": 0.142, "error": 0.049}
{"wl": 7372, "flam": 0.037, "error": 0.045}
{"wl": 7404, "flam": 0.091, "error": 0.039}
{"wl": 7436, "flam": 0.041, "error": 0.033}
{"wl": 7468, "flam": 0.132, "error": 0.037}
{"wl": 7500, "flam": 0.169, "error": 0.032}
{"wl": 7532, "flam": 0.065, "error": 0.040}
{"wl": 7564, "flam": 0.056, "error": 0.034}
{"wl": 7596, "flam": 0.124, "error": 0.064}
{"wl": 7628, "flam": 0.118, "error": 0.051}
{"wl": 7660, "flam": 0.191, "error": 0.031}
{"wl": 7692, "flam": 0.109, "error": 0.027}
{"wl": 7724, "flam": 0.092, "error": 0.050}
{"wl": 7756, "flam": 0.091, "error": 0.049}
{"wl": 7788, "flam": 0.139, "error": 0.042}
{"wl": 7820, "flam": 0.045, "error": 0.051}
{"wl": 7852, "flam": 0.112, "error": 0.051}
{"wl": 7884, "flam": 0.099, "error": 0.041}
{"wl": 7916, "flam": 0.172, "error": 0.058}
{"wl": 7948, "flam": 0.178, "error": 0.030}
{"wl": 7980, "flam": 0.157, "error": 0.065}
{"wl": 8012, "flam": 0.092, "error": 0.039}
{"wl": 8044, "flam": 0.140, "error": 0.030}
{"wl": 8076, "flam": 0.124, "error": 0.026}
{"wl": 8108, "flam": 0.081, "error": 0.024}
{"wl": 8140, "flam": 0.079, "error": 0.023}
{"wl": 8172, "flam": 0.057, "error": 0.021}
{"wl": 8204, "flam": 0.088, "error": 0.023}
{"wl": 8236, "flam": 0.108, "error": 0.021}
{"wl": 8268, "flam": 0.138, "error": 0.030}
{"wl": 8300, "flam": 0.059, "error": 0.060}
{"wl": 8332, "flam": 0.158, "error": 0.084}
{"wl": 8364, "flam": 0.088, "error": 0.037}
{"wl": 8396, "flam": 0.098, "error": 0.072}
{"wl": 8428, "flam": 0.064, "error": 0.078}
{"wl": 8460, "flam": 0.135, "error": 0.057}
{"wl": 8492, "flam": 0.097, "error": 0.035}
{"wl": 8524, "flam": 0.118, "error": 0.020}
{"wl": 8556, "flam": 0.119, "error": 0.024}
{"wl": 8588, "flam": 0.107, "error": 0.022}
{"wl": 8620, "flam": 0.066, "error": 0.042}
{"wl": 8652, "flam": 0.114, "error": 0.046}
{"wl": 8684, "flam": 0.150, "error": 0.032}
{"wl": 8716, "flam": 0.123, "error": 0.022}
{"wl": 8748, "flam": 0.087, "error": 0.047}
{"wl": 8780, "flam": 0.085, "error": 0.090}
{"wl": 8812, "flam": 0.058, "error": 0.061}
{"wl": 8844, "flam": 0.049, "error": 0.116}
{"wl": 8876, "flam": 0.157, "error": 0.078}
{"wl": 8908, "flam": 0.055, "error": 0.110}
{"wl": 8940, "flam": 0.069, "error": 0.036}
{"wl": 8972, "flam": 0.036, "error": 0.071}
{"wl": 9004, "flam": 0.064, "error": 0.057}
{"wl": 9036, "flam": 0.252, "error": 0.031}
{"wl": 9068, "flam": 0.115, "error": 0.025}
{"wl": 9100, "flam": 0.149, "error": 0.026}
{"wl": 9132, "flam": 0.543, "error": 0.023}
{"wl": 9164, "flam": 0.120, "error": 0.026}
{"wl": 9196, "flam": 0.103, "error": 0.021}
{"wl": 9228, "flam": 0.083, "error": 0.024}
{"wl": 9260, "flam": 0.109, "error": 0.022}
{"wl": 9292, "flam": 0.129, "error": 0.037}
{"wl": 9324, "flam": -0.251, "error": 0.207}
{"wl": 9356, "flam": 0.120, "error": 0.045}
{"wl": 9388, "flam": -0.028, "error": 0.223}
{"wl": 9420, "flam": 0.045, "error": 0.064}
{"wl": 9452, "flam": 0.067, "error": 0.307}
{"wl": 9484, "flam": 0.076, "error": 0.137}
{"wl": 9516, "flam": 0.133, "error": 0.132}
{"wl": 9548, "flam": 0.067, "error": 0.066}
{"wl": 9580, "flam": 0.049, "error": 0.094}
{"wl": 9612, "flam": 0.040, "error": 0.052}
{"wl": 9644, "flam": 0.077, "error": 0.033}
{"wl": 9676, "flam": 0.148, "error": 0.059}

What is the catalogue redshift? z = 0.822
